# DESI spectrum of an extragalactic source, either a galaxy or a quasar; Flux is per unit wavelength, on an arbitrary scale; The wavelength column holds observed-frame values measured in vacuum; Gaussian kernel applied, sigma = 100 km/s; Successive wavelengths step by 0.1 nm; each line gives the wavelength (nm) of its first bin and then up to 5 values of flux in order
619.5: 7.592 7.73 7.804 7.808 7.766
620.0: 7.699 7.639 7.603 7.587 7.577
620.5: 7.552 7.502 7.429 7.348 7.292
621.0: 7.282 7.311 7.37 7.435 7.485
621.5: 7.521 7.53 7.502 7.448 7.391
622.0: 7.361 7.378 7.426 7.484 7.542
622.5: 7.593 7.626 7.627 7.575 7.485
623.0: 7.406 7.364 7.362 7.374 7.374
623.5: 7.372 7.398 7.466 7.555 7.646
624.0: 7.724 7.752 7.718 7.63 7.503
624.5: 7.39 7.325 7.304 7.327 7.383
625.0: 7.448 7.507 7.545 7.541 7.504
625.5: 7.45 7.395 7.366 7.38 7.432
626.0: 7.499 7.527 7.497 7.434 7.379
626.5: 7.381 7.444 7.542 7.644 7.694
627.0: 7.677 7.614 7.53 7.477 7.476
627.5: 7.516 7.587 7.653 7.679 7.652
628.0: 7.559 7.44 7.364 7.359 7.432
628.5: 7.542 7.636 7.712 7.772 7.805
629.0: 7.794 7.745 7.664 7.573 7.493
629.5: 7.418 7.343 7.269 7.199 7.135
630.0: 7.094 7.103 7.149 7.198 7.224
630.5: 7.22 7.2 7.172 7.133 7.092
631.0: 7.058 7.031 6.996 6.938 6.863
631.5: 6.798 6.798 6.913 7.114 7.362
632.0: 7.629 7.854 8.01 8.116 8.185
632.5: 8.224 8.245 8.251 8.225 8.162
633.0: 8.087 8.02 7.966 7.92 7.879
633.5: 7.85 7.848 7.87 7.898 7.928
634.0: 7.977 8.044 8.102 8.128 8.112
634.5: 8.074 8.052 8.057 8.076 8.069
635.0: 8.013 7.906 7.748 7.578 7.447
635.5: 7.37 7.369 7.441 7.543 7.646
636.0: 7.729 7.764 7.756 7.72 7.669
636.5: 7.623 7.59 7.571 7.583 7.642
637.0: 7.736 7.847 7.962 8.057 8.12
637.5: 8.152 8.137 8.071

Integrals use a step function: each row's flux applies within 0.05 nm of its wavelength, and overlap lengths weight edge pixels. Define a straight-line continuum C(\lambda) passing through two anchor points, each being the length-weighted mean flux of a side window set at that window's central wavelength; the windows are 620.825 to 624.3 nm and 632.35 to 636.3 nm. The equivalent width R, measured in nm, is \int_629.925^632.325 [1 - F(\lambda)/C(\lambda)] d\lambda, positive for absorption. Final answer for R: 0.18 nm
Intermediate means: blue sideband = 7.48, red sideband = 7.91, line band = 7.2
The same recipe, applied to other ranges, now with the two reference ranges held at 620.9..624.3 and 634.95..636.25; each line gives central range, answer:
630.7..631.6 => 0.07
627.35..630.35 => 0.03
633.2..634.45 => -0.06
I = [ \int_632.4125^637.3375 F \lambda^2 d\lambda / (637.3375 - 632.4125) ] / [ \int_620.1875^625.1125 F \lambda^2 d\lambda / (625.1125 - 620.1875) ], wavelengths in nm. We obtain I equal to 1.1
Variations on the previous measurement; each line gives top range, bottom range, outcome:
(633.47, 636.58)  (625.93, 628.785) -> 1.06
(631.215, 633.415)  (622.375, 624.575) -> 1.05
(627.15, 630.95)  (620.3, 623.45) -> 1.02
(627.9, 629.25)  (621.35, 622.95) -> 1.04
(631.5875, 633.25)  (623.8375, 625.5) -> 1.07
